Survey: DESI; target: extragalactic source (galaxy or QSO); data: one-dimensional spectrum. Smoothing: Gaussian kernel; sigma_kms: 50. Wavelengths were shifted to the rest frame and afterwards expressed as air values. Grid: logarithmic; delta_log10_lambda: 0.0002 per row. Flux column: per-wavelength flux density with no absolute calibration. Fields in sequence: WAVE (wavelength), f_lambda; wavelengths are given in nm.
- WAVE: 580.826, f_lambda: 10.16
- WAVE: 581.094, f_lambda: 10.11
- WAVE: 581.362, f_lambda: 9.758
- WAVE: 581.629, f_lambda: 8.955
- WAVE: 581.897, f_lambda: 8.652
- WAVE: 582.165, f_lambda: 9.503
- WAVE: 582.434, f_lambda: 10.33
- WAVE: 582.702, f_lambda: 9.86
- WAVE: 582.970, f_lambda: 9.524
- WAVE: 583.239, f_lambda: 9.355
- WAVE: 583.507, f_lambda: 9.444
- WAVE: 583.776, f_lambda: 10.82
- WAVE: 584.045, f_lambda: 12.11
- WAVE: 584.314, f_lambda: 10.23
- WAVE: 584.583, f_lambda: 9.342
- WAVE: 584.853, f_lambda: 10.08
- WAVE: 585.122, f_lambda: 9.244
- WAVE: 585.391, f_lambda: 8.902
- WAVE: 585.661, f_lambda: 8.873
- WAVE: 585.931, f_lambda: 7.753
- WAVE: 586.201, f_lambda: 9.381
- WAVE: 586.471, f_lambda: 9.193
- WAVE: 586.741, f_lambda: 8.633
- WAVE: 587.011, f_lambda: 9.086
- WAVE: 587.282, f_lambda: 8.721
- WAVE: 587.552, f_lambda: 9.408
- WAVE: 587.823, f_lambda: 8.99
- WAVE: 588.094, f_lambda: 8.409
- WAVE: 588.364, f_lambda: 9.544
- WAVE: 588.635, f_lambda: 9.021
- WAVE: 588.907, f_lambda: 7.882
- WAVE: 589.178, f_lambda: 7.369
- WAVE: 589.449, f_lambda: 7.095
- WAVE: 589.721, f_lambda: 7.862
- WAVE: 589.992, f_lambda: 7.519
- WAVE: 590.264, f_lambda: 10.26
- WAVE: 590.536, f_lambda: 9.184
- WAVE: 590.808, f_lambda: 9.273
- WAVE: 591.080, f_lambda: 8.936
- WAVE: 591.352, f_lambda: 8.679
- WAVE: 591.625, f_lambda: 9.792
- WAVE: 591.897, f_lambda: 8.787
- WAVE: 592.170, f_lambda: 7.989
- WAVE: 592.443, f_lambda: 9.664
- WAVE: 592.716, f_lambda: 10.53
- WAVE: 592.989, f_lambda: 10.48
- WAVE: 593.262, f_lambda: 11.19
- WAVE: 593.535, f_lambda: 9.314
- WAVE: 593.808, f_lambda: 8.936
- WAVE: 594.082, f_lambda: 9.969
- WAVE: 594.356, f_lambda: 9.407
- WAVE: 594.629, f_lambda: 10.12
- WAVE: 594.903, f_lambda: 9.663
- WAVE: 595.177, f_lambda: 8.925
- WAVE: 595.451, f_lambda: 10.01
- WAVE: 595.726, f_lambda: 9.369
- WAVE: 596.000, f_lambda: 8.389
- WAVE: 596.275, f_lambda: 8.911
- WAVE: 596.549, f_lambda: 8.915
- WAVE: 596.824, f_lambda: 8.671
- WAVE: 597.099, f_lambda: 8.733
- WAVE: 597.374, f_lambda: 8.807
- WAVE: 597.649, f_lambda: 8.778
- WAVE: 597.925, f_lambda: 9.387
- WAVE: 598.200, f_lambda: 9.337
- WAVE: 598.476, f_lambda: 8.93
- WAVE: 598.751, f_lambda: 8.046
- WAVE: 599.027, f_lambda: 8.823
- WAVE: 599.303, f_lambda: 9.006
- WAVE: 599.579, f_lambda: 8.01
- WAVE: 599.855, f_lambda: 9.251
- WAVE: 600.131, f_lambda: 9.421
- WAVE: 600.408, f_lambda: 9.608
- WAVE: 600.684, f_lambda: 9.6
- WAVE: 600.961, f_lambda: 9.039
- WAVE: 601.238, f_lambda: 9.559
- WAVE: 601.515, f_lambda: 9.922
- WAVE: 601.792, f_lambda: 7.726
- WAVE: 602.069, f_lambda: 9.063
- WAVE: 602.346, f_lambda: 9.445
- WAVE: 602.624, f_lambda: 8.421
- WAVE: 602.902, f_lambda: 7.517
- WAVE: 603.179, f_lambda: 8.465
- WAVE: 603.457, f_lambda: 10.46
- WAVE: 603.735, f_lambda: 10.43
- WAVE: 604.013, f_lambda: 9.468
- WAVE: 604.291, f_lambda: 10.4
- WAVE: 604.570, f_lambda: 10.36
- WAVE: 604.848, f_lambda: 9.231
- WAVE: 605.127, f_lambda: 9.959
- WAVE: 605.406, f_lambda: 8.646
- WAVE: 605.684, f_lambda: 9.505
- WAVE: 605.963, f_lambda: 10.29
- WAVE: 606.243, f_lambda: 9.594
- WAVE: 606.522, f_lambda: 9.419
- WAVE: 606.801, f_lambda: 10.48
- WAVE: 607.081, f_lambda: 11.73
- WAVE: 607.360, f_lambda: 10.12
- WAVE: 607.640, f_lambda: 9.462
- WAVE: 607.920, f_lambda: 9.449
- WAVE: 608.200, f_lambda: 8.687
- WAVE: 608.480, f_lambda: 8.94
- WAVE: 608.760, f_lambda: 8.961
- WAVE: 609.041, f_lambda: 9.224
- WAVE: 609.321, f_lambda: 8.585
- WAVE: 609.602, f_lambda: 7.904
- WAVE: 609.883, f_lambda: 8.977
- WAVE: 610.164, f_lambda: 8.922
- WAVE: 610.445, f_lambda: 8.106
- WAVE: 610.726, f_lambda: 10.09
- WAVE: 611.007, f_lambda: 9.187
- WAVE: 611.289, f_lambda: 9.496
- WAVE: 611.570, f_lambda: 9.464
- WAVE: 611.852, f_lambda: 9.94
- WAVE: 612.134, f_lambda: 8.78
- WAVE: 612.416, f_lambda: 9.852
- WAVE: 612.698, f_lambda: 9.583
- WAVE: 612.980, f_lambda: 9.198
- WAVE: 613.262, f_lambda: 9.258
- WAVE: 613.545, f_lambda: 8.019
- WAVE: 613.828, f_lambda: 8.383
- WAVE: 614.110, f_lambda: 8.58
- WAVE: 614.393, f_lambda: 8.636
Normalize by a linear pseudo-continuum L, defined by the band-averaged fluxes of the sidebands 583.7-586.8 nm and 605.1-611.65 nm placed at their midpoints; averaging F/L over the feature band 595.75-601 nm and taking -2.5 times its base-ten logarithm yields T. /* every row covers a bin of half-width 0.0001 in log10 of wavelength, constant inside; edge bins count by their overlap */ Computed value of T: 0.06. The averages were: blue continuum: 9.54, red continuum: 9.37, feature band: 8.94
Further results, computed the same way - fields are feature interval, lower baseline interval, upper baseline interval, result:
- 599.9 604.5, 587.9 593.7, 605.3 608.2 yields 0.03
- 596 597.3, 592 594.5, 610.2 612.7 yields 0.10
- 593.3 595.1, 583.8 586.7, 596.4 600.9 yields -0.06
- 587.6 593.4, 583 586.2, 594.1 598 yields 0.05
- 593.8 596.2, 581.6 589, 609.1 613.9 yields -0.02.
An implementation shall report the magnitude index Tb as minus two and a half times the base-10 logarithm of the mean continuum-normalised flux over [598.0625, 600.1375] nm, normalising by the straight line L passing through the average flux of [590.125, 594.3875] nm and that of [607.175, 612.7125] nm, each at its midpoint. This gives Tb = 0.07 mag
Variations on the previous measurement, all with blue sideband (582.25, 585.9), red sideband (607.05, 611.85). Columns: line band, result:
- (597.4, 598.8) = 0.062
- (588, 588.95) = 0.103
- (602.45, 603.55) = 0.084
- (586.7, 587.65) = 0.086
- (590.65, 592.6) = 0.068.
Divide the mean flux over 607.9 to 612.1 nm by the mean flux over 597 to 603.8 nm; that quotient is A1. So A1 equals 1.00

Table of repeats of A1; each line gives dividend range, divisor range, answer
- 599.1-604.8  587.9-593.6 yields 1.03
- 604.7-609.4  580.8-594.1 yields 1.03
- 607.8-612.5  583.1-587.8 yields 0.96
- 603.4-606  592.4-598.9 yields 1.05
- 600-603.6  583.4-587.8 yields 0.96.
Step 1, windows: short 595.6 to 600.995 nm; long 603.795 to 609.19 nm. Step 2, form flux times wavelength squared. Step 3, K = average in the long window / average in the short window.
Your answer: 1.1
